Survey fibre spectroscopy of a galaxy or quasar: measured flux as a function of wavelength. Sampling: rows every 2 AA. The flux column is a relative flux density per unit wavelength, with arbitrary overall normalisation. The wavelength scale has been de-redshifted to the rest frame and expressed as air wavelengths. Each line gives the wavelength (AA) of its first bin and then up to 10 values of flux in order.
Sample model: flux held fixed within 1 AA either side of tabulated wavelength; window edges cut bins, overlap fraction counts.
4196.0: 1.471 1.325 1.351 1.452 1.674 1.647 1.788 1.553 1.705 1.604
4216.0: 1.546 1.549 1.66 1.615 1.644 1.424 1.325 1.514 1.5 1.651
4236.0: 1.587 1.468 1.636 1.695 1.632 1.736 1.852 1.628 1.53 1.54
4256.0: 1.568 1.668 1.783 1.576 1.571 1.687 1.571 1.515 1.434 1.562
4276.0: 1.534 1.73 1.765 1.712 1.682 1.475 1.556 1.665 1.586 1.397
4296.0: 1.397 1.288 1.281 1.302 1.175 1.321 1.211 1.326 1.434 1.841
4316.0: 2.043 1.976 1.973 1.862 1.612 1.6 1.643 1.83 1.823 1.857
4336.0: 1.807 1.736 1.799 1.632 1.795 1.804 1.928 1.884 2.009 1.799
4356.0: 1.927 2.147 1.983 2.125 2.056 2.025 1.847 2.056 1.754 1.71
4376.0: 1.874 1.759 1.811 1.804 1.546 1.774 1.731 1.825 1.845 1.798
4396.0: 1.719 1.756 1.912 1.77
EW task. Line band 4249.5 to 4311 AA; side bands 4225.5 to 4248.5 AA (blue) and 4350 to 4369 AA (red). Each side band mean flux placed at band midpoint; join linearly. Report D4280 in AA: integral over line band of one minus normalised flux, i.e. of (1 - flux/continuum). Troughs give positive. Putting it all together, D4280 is 7.2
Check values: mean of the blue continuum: 1.58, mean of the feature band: 1.52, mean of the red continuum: 1.99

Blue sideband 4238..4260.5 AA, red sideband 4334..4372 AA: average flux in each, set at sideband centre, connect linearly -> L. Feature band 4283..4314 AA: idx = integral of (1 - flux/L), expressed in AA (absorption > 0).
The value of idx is 6.1 AA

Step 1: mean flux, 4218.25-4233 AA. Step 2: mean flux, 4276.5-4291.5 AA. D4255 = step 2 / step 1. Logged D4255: 1.08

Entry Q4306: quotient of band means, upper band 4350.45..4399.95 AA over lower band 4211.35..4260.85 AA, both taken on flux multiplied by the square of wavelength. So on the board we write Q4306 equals 1.24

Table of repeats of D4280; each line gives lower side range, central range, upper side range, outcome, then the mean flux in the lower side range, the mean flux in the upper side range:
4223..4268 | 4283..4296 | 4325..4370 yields 1.3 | 1.6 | 1.87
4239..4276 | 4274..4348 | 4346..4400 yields 4.6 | 1.62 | 1.86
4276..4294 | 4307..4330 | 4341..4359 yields 0.9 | 1.63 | 1.88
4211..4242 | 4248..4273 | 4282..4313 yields -1.8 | 1.57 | 1.42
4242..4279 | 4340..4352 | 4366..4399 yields -0.6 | 1.62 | 1.8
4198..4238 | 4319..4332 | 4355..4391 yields 0.1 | 1.56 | 1.88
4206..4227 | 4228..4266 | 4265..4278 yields -0.7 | 1.61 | 1.56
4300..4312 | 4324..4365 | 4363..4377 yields -4.9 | 1.28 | 1.9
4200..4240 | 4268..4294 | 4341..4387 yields 1.6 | 1.57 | 1.87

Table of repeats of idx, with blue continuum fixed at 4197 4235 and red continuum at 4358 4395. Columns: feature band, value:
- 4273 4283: 0.07 AA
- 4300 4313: 3.26 AA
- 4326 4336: 0.01 AA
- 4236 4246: -0.10 AA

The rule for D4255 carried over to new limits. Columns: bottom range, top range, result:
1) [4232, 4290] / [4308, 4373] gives 1.13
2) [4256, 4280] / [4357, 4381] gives 1.20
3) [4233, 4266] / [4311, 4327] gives 1.10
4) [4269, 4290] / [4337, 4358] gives 1.15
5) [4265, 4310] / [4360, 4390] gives 1.24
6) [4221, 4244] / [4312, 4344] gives 1.15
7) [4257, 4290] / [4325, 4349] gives 1.10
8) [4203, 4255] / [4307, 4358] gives 1.11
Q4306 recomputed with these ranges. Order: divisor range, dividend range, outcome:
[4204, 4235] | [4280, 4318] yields 0.98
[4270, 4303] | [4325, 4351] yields 1.20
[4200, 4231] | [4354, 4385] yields 1.29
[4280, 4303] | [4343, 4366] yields 1.34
